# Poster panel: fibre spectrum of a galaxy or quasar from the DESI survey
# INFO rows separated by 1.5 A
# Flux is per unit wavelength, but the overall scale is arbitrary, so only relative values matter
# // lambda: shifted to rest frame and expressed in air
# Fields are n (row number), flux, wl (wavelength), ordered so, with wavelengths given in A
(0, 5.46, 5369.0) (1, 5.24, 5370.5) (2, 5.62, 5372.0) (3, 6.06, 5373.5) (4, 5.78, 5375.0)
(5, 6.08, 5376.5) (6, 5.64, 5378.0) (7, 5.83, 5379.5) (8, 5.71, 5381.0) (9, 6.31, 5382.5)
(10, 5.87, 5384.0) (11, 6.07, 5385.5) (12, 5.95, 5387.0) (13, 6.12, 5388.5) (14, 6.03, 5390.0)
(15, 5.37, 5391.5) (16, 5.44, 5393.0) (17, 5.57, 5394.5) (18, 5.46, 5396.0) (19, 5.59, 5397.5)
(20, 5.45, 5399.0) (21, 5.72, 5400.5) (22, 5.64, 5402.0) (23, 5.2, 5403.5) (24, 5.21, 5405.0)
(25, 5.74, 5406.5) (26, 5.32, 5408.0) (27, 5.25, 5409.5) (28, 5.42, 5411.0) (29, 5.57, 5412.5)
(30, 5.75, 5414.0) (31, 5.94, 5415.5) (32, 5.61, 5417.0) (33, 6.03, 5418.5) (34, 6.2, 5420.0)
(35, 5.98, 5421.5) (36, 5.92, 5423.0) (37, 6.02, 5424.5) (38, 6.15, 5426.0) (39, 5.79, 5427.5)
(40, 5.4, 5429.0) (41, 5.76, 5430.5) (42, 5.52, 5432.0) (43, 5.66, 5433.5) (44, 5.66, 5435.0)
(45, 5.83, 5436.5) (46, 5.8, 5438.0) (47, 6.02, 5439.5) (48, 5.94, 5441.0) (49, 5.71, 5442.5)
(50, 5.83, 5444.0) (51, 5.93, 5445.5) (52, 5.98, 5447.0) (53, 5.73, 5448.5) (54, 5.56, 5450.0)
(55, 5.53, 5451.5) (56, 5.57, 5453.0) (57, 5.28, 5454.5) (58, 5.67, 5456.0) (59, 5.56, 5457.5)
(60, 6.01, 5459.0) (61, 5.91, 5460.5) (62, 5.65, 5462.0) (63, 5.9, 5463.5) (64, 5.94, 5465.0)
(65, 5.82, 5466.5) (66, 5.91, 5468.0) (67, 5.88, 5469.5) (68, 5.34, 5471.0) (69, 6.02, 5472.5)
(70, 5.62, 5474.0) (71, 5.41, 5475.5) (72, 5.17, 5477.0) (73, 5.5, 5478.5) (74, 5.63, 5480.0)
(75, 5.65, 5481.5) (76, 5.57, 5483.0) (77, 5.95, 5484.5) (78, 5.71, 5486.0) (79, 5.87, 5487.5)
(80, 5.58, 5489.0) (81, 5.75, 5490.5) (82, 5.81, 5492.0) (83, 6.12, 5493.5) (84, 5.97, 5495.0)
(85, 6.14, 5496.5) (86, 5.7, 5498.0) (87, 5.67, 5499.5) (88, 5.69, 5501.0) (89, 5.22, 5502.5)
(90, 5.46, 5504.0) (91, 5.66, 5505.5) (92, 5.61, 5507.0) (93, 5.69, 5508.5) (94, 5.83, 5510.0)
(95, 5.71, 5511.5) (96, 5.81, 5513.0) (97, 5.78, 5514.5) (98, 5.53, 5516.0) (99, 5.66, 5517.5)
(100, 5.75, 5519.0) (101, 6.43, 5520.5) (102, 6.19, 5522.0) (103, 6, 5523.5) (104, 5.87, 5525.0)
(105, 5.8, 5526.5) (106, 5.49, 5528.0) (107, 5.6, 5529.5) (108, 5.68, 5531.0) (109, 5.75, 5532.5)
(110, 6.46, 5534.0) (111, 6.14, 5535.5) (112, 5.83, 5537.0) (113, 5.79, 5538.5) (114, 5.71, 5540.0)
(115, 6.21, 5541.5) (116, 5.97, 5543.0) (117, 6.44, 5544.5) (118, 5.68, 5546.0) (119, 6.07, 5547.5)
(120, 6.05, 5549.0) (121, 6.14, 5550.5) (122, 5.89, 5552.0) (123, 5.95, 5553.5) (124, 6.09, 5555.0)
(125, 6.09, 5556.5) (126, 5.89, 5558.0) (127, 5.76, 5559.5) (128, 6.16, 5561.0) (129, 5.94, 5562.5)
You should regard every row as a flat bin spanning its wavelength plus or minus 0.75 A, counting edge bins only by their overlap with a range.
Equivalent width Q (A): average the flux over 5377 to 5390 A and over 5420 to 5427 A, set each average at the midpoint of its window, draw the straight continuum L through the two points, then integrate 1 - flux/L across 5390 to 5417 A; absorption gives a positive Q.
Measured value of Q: 2.1 A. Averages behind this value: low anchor 5.95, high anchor 6.03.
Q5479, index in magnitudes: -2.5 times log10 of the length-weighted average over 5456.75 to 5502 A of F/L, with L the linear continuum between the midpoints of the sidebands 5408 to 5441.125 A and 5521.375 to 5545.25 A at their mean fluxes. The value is 0.02 mag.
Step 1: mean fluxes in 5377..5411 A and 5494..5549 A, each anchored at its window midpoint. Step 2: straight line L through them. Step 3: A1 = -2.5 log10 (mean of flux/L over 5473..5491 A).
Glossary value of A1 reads 0.03 mag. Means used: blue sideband 5.66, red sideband 5.84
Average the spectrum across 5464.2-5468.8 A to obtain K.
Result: 5.89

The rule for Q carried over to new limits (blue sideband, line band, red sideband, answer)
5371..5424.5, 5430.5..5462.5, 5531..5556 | 0.5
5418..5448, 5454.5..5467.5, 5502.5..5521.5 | 0.1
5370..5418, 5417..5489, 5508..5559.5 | 0.3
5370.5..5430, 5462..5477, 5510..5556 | 0.3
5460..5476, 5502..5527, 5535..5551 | 0.6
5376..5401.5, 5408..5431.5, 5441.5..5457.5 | -0.2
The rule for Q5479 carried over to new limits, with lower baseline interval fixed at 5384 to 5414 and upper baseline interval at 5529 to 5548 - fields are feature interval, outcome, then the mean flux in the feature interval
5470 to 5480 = 0.05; 5.53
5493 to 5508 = 0.03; 5.72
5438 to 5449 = -0.03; 5.88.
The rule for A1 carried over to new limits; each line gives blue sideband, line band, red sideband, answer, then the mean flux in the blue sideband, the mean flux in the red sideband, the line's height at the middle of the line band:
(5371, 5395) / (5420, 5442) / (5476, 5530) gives -0.01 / 5.84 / 5.74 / 5.8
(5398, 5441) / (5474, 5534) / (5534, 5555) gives 0.03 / 5.7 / 6.01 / 5.91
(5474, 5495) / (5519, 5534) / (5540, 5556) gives 0.00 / 5.68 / 6.03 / 5.91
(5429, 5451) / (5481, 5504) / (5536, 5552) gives 0.02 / 5.76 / 5.99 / 5.88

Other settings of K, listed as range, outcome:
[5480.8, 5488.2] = 5.75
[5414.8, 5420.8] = 5.95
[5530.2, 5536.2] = 6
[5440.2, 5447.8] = 5.88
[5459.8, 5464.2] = 5.82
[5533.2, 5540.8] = 5.99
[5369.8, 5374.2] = 5.64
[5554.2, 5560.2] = 5.96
